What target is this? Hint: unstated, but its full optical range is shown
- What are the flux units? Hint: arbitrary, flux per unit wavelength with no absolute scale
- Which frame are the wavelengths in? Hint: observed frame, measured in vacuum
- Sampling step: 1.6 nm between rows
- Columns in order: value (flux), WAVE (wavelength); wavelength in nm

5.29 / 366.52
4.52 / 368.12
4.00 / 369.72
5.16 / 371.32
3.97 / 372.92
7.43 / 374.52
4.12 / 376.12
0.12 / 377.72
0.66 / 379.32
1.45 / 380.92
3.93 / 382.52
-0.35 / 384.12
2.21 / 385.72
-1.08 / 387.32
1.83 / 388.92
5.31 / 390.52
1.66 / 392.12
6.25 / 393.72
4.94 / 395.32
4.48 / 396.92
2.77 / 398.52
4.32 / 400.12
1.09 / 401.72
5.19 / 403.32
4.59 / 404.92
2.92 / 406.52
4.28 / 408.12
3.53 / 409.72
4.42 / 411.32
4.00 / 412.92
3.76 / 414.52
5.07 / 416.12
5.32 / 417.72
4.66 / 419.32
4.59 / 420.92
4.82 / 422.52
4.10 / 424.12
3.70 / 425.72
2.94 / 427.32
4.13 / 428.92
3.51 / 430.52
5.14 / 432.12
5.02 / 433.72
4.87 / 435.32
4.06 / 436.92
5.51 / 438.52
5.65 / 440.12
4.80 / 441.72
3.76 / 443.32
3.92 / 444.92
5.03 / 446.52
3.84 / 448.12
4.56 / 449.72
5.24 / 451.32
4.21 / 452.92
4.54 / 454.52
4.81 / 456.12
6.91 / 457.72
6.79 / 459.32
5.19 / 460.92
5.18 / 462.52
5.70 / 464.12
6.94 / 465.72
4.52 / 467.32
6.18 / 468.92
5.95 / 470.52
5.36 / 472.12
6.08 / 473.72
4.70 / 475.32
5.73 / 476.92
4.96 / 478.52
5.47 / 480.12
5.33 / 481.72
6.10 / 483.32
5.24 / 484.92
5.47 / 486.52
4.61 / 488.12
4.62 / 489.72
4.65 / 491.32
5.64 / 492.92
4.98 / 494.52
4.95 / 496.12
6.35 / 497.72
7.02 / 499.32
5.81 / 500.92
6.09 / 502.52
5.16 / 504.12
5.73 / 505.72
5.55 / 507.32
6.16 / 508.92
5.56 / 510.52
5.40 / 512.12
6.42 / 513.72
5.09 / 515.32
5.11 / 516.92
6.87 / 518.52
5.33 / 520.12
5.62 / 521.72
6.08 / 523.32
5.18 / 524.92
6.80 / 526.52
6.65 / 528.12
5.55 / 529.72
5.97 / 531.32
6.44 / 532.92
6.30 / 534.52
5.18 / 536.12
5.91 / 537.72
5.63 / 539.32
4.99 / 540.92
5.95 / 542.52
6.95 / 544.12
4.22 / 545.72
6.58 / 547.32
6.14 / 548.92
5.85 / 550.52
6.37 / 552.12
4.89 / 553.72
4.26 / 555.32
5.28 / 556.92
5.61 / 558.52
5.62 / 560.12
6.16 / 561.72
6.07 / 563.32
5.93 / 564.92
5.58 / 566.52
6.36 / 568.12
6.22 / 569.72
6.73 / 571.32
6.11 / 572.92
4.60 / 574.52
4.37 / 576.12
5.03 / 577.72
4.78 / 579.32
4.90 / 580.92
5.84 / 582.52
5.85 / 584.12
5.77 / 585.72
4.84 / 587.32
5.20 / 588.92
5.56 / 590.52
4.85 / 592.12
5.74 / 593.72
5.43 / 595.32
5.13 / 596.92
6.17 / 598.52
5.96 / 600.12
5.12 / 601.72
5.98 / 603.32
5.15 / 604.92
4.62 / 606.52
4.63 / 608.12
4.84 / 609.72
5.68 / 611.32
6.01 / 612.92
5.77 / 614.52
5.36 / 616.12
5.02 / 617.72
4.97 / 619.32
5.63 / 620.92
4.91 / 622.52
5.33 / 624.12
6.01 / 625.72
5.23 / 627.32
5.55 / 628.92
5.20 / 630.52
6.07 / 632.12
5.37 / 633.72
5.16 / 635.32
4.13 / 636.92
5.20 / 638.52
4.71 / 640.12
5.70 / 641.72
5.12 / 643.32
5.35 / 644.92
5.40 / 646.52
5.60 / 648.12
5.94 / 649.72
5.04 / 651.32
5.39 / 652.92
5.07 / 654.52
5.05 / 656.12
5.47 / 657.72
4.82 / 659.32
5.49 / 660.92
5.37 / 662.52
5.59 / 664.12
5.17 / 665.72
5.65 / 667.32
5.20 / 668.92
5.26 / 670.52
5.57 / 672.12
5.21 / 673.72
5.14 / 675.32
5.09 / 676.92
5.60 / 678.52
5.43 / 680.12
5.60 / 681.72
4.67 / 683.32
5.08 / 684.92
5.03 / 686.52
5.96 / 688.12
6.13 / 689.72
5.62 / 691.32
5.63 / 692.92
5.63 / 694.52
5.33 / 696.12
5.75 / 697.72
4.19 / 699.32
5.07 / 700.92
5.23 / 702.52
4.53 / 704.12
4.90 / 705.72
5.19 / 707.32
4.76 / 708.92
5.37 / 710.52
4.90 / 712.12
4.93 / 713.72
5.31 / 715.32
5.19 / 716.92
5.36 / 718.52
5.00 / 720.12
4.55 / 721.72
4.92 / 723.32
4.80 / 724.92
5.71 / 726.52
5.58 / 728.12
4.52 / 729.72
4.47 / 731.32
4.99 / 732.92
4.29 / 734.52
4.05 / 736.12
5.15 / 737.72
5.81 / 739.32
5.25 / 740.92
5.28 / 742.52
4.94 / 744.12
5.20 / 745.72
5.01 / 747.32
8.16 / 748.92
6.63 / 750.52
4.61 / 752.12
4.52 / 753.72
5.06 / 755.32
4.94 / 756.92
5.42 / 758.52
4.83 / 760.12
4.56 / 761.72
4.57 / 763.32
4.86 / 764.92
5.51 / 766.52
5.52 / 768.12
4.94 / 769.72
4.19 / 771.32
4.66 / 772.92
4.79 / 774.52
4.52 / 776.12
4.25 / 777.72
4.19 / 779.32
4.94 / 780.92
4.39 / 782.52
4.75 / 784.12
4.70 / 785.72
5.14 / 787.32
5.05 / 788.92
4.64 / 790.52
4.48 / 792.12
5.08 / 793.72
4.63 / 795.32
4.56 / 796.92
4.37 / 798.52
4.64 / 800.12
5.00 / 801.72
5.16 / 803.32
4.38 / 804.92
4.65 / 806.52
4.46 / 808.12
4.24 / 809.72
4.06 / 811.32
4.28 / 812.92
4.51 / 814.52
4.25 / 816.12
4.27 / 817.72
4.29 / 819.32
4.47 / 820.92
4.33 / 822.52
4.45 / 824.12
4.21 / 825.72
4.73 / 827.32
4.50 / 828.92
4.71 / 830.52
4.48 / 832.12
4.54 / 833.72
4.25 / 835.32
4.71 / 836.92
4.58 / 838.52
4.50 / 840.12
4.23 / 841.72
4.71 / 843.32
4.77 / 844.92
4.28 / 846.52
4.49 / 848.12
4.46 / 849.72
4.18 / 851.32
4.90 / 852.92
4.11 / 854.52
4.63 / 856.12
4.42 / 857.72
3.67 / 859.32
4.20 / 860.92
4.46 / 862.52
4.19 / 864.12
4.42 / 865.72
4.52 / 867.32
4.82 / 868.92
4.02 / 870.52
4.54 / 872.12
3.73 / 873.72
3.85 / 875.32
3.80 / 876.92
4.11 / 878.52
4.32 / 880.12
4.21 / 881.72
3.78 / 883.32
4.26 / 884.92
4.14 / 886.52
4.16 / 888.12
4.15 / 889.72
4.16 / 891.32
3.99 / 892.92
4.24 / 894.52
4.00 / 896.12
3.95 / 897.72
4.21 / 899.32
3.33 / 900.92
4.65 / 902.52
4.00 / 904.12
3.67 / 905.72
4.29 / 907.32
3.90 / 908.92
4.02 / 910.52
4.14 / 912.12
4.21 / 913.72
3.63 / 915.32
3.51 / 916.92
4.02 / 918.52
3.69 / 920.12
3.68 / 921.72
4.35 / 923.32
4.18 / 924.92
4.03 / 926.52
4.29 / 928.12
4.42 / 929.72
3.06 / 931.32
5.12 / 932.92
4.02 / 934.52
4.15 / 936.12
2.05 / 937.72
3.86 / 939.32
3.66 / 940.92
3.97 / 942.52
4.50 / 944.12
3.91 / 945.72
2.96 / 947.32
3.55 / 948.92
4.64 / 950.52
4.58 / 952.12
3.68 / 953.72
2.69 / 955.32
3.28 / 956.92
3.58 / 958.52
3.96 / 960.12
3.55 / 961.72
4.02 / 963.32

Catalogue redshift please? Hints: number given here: 0.14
